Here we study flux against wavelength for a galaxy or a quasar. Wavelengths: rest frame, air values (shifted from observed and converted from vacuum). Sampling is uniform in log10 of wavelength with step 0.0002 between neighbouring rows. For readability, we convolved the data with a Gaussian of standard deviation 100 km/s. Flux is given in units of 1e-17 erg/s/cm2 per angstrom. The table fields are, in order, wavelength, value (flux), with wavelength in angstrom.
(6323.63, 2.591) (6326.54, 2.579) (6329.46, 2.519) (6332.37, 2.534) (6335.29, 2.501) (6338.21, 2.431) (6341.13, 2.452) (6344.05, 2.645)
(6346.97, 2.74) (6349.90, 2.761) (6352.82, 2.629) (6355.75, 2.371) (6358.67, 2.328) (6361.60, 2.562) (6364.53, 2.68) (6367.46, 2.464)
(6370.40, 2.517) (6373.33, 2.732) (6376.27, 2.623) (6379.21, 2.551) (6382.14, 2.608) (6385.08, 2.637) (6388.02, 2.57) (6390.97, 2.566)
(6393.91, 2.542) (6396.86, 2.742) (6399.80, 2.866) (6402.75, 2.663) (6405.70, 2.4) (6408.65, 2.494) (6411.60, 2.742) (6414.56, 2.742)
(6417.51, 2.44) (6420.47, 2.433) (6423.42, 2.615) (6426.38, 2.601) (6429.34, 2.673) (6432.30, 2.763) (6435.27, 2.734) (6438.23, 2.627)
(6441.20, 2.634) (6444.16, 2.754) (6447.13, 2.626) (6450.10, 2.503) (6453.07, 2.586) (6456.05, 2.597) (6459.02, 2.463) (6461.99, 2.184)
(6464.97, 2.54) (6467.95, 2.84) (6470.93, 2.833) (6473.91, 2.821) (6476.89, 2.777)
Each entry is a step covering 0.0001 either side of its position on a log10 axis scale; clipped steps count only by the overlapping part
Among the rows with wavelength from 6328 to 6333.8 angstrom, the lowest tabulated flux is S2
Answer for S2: 2.519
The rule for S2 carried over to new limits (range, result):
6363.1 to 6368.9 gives 2.464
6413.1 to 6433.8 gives 2.433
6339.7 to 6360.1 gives 2.328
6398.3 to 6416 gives 2.4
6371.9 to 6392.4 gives 2.551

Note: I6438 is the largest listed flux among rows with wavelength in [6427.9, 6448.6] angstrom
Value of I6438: 2.763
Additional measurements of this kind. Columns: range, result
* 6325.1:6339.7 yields 2.579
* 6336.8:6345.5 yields 2.645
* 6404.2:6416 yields 2.742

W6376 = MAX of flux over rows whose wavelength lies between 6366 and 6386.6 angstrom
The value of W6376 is 2.732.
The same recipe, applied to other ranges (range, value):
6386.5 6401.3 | 2.866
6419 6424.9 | 2.615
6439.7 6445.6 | 2.754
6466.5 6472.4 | 2.84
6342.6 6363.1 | 2.761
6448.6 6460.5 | 2.597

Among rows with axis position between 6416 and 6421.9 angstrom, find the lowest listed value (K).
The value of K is 2.433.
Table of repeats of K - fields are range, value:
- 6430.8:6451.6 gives 2.503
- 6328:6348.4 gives 2.431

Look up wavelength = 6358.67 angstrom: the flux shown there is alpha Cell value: 2.328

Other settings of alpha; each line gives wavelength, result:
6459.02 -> 2.463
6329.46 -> 2.519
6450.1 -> 2.503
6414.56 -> 2.742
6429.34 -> 2.673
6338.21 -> 2.431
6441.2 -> 2.634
